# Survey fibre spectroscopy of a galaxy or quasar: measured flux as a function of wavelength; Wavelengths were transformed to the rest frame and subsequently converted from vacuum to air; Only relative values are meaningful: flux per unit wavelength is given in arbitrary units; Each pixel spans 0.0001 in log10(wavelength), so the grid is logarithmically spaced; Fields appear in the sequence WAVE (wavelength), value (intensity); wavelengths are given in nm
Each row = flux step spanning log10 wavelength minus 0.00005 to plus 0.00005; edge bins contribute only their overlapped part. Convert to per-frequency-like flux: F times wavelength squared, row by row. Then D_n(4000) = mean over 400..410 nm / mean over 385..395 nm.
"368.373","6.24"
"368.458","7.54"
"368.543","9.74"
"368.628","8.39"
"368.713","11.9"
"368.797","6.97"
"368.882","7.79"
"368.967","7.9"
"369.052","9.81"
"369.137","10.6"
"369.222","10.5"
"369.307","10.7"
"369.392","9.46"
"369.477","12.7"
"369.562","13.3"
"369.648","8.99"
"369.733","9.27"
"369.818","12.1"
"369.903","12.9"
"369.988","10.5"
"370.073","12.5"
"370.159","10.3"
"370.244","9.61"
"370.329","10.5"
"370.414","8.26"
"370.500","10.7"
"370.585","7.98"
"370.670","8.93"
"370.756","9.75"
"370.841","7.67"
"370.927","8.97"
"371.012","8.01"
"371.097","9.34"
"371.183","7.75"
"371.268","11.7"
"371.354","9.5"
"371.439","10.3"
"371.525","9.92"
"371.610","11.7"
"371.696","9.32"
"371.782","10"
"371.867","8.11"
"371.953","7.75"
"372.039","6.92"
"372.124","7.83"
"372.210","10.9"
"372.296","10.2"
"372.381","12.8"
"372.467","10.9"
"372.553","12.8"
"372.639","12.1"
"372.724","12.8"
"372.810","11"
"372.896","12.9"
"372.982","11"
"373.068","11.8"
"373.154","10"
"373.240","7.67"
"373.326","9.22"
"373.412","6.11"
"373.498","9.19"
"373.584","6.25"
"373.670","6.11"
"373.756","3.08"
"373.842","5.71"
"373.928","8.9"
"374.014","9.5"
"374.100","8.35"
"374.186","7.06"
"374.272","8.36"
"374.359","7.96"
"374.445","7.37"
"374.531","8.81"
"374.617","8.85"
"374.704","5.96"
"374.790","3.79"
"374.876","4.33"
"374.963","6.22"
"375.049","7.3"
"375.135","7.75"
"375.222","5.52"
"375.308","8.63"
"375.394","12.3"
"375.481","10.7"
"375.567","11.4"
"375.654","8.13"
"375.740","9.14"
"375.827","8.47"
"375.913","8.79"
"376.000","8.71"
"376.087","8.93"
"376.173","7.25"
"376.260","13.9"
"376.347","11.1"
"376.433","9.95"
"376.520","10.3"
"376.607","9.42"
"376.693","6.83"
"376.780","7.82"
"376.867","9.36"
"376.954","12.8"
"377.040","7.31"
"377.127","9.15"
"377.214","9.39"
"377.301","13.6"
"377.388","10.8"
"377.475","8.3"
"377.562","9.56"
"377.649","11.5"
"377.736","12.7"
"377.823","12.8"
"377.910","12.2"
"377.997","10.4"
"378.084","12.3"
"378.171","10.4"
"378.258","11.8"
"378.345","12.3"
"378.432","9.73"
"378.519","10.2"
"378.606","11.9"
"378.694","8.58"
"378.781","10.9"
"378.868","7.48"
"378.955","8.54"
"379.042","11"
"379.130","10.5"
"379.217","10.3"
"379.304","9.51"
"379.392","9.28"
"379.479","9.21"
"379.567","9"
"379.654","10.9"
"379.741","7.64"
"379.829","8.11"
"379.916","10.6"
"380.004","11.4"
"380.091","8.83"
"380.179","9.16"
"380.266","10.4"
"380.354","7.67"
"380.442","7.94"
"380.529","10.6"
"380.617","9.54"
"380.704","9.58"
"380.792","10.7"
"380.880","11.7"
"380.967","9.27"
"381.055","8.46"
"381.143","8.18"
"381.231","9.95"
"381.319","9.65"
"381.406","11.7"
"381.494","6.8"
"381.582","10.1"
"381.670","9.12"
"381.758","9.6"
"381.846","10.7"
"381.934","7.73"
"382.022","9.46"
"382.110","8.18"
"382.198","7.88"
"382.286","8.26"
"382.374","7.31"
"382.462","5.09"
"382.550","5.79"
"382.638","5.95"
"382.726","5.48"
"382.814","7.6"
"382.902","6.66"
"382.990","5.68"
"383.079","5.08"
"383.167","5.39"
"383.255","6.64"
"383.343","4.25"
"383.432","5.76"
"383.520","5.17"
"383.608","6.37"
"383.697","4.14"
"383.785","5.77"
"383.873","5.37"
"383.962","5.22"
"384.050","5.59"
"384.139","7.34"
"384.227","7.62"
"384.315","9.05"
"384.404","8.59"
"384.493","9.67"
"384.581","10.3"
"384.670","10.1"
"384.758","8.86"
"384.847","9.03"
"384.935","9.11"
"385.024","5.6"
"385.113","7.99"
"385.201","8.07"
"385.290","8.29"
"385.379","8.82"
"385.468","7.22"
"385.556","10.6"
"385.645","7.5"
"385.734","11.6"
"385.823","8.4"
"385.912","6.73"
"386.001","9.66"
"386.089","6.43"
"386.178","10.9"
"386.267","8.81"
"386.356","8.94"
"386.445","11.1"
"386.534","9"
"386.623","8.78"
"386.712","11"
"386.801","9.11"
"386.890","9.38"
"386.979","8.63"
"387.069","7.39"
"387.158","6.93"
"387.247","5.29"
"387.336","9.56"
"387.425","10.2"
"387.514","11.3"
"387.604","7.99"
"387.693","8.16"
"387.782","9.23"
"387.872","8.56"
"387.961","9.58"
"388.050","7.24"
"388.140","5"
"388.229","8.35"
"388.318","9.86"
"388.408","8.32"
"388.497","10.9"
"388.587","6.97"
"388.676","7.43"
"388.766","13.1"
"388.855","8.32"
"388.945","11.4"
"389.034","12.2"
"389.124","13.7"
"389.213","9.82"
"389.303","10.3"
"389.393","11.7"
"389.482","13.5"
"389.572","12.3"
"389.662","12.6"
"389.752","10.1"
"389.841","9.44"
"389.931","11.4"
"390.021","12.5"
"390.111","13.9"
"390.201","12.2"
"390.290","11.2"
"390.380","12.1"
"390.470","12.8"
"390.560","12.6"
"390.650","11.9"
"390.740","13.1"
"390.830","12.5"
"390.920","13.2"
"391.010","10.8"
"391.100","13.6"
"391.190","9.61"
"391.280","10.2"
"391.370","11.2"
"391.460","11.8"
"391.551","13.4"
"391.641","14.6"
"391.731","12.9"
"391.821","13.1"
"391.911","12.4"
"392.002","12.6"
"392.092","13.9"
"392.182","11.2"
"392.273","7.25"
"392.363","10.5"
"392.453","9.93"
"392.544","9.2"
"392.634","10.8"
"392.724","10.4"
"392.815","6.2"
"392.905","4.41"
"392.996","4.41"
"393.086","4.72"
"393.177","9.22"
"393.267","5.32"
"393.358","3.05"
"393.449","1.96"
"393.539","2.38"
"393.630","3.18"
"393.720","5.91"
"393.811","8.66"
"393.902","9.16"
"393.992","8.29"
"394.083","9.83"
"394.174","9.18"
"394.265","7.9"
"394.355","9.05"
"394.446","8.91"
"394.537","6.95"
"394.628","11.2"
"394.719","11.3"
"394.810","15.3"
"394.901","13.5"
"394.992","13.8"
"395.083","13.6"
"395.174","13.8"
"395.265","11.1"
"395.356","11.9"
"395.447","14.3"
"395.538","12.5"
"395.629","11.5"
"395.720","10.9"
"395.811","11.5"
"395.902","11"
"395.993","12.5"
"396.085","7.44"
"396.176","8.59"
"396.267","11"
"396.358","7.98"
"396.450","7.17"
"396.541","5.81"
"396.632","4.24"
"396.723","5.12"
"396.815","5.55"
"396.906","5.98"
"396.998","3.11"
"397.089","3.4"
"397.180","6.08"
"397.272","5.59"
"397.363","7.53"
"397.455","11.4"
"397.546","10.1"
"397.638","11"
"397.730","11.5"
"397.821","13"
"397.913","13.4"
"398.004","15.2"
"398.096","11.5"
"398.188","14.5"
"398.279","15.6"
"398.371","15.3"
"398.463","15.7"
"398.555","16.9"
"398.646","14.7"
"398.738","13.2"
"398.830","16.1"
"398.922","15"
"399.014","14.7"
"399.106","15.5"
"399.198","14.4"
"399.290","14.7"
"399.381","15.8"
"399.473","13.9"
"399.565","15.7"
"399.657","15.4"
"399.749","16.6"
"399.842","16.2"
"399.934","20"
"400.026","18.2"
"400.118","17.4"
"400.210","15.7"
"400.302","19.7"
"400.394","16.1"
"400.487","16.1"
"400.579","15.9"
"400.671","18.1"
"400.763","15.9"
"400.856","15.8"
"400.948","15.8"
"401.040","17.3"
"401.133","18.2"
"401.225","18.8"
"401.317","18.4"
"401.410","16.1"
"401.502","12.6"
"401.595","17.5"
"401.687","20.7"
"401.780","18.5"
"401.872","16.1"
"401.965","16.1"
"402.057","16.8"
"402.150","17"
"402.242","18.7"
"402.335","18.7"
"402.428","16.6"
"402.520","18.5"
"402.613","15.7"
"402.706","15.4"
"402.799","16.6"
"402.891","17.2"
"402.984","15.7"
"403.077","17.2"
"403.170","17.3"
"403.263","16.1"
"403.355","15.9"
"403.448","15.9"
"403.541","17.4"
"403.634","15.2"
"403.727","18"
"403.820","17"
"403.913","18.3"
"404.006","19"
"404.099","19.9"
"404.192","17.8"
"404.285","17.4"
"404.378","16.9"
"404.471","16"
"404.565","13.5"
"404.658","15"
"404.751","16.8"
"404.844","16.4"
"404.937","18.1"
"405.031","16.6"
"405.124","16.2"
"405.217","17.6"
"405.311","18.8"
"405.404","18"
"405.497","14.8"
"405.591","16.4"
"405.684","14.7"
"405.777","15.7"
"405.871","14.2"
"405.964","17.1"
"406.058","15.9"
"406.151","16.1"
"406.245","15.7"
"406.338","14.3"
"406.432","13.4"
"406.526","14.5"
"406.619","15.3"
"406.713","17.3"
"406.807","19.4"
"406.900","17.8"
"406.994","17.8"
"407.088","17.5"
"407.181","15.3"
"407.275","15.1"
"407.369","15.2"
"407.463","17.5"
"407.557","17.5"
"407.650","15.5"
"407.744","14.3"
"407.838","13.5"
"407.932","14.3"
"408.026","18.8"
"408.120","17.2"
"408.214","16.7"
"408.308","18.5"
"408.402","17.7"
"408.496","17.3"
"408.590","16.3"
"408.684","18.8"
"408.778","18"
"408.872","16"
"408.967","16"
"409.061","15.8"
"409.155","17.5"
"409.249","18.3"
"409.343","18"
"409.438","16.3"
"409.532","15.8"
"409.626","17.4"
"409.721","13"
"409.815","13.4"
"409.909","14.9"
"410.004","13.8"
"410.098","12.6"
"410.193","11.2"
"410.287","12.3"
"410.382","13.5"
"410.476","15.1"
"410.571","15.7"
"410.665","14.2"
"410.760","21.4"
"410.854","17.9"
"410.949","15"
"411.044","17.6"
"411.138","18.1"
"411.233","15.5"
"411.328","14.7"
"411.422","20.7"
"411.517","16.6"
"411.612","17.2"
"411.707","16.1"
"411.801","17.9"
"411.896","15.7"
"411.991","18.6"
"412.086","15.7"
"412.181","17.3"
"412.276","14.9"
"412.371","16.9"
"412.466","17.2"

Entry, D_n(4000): 1.86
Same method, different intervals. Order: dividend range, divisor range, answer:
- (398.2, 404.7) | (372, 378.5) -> 2.03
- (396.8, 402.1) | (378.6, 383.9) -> 1.91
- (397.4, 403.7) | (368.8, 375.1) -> 2.01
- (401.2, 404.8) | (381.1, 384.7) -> 2.54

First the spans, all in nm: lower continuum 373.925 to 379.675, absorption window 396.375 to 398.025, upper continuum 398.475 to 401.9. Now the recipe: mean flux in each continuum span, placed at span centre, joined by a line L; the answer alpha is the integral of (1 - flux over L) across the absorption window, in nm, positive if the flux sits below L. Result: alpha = 0.807 nm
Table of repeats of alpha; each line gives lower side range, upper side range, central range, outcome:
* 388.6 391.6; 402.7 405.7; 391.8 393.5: 0.564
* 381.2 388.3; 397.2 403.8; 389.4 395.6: 0.657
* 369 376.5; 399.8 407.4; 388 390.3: 0.480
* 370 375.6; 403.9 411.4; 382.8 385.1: 0.894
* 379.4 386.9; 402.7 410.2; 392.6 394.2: 0.730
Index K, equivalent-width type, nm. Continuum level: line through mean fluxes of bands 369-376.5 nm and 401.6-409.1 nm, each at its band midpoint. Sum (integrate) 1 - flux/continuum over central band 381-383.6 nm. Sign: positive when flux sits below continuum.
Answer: 0.896 nm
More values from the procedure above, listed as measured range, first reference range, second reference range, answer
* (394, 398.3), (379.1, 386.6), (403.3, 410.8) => 0.892 nm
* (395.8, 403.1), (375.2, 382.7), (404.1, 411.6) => 0.214 nm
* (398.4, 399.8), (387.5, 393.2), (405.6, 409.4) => -0.175 nm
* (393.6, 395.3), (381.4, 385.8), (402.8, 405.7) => 0.325 nm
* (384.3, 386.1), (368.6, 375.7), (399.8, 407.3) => 0.536 nm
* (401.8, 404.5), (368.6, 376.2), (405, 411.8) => -0.340 nm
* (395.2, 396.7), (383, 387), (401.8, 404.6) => 0.380 nm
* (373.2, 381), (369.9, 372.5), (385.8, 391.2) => 0.499 nm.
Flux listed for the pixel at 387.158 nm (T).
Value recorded 6.93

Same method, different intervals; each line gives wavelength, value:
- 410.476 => 15.1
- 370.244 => 9.61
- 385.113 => 7.99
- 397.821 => 13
